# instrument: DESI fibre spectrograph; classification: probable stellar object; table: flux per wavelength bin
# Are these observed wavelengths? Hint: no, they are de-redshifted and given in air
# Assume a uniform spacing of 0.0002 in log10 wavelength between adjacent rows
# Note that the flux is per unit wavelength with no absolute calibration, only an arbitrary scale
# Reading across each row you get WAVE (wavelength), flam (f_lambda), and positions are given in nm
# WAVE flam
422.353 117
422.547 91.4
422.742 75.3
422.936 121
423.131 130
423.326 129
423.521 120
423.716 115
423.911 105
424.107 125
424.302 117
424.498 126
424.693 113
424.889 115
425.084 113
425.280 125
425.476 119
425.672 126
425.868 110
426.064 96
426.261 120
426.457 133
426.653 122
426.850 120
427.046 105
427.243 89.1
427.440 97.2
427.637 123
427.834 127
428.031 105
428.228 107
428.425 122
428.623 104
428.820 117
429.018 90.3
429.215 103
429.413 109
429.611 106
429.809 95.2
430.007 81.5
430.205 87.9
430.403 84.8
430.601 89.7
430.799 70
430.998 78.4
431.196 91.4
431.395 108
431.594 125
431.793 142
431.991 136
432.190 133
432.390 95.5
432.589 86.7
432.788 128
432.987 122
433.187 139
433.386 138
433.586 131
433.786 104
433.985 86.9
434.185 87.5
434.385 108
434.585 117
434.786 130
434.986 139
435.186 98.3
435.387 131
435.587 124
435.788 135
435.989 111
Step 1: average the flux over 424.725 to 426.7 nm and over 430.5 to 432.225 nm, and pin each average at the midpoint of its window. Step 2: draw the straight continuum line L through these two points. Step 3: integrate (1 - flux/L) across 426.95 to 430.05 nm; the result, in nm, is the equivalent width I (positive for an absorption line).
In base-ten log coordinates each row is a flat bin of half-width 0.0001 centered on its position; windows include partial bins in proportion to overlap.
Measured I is 0.19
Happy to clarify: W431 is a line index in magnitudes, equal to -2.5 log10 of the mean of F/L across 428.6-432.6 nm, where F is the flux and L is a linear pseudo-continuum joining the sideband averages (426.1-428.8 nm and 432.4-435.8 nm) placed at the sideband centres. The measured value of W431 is 0.13 mag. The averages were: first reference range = 113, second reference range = 117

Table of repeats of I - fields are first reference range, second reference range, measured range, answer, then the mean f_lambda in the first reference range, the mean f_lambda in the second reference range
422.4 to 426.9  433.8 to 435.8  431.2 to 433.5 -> -0.14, 116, 114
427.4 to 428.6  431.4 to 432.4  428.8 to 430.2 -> 0.24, 114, 127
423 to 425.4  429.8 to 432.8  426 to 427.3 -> 0.00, 119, 102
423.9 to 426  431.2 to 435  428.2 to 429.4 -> 0.11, 118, 118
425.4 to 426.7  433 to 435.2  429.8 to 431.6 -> 0.43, 118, 117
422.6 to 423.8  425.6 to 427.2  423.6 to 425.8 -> -0.06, 114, 115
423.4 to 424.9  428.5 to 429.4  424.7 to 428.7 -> -0.13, 117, 105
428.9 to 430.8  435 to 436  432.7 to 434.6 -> -0.06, 93.1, 122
